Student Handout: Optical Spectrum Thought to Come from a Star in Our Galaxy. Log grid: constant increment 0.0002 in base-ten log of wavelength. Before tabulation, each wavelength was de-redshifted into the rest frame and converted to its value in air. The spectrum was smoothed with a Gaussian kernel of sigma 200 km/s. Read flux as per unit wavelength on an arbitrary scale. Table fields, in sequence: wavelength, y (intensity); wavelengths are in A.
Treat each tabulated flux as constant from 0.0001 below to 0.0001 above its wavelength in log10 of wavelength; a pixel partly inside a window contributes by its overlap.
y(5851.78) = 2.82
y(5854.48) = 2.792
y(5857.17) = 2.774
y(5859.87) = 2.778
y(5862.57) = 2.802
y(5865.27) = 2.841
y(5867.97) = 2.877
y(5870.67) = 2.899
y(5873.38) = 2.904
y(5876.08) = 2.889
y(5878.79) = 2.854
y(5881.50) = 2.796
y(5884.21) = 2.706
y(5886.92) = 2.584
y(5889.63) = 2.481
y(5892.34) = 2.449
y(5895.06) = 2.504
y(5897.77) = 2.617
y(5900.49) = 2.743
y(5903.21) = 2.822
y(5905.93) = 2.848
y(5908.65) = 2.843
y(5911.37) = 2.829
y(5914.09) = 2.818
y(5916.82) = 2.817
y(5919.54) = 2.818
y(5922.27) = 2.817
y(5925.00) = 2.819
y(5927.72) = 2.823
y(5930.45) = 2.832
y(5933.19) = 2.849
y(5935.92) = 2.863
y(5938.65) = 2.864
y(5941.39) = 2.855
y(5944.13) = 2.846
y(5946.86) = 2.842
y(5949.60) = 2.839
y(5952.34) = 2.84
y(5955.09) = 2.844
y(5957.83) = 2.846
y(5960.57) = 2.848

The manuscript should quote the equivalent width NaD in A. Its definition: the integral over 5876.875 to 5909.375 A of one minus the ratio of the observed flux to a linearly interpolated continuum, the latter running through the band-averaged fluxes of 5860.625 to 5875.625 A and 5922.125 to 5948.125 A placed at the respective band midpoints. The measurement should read 1.9 A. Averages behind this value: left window 2.86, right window 2.84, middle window 2.69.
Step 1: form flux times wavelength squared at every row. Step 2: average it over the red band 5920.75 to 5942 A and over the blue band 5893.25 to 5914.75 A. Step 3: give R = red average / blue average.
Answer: 1.04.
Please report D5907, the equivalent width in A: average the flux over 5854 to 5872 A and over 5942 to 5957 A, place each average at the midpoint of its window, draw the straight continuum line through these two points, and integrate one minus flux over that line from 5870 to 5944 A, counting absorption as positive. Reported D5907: 1.5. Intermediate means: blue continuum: 2.83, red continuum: 2.84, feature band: 2.78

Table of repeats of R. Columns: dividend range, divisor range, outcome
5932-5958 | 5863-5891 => 1.05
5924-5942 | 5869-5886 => 1.02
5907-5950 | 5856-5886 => 1.02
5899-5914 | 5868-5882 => 0.99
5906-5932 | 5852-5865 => 1.03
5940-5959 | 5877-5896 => 1.10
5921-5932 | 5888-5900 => 1.13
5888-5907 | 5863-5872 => 0.93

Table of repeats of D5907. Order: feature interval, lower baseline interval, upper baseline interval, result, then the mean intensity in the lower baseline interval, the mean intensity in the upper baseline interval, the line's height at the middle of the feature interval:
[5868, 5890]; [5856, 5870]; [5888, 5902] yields -0.7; 2.82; 2.56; 2.69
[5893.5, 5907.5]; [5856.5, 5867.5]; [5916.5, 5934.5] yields 0.6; 2.81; 2.83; 2.82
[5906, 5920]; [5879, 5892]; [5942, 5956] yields -0.5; 2.65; 2.84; 2.73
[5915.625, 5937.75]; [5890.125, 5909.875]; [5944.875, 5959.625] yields -0.5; 2.68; 2.84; 2.76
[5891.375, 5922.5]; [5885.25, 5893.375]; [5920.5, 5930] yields -0.9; 2.52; 2.82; 2.67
